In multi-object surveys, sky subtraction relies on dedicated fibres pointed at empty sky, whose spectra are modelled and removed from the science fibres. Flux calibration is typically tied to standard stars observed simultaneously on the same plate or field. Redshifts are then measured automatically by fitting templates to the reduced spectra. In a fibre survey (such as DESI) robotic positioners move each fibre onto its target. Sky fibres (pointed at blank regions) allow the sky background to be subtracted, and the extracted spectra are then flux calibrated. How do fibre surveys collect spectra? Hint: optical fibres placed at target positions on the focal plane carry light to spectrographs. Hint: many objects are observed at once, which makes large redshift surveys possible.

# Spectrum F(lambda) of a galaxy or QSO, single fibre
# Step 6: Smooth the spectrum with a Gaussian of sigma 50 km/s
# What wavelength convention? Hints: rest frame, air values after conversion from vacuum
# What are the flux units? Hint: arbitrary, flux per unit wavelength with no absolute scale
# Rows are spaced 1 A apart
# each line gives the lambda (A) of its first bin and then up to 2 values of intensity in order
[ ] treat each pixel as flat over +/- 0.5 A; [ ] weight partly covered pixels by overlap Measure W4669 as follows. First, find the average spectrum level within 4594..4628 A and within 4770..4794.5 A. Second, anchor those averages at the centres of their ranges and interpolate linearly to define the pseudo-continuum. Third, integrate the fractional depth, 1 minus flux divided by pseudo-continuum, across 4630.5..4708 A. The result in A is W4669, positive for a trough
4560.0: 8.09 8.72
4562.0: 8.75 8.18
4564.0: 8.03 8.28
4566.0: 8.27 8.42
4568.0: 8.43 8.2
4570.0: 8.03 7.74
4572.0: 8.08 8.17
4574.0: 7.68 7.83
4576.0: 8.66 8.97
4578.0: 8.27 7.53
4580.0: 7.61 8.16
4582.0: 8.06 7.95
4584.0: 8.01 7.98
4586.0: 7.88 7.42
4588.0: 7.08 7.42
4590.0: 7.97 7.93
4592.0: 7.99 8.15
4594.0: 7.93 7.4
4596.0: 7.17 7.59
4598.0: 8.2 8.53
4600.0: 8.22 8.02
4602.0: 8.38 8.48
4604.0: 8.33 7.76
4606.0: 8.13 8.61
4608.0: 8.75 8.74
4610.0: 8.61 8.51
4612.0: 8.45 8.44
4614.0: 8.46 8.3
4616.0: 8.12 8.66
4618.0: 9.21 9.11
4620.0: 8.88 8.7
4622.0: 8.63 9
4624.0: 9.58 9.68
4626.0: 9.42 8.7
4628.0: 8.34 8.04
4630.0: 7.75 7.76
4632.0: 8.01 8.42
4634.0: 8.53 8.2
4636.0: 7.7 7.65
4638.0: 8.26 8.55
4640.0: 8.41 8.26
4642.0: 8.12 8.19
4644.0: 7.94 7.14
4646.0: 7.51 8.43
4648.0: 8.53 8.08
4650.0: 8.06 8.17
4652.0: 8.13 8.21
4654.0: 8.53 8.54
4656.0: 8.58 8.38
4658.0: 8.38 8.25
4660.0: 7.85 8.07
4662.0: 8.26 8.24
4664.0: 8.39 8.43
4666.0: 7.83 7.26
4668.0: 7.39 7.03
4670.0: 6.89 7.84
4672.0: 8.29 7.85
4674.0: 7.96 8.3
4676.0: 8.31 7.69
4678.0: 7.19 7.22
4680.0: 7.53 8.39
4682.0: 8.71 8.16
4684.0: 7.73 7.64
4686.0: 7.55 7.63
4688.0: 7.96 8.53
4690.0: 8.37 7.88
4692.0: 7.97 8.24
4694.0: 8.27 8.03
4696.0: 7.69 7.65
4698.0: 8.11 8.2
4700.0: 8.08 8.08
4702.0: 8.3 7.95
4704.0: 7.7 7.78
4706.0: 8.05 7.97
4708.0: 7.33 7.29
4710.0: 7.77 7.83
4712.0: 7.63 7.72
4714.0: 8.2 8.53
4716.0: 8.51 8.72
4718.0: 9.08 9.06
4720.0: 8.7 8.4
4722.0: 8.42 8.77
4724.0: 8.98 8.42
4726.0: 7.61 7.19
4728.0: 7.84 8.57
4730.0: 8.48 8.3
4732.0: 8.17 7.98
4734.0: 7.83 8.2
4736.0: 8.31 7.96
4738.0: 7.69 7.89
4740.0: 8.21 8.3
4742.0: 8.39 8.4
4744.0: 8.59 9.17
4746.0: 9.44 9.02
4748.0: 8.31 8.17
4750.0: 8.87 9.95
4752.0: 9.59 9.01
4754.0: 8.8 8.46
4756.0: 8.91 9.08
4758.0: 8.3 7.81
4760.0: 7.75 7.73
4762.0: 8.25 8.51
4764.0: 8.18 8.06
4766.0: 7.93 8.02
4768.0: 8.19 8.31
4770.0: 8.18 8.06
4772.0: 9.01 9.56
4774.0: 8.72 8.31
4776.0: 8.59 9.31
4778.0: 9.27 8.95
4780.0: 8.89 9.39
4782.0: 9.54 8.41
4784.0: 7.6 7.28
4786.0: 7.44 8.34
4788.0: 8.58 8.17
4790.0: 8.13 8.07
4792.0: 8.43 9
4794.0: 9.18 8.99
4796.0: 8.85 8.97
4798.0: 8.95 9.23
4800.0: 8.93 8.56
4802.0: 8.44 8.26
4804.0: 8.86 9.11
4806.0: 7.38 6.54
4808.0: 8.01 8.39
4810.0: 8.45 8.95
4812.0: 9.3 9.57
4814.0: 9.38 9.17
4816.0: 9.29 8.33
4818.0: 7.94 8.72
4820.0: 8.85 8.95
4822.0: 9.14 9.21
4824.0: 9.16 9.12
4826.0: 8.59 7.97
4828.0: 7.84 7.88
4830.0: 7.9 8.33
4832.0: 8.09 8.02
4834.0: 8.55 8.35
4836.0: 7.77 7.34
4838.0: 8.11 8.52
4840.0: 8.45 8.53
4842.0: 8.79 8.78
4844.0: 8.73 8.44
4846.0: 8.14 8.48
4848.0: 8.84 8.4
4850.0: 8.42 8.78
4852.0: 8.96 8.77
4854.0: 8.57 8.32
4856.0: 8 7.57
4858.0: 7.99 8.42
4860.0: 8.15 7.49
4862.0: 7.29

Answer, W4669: 4.7 A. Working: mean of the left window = 8.5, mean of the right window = 8.58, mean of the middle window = 8.01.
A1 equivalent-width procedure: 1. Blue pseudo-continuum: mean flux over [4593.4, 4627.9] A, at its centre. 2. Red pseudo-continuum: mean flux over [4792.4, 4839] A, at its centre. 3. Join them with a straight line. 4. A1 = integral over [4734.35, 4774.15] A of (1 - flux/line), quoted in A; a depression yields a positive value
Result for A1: 0.3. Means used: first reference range 8.49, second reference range 8.56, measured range 8.48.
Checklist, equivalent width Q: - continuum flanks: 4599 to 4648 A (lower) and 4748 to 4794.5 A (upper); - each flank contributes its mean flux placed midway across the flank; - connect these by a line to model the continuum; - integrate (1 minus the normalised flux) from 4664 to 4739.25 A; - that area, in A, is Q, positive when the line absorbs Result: 4.00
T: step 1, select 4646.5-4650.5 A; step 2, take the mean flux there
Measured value 8.28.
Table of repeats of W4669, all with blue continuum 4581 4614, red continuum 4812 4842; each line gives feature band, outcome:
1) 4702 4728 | 0.5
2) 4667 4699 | 1.5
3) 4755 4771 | 0.4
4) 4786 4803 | -0.3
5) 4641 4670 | 0.5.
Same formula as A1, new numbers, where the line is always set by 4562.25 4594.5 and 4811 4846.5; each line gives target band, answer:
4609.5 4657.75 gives -1.5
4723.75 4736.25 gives 0.3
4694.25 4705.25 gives 0.4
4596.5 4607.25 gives -0.2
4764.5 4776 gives 0.0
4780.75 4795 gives 0.1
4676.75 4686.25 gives 0.5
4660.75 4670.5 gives 0.5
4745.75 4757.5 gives -0.8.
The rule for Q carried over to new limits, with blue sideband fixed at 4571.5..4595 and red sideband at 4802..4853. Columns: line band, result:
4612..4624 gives -1.0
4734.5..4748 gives -0.2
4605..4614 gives -0.6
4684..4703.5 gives 0.5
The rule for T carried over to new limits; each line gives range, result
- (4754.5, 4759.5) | 8.51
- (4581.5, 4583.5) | 8.01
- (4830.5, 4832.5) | 8.21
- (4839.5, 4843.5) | 8.64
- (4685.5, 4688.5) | 7.71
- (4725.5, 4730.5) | 7.94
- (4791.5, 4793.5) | 8.71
